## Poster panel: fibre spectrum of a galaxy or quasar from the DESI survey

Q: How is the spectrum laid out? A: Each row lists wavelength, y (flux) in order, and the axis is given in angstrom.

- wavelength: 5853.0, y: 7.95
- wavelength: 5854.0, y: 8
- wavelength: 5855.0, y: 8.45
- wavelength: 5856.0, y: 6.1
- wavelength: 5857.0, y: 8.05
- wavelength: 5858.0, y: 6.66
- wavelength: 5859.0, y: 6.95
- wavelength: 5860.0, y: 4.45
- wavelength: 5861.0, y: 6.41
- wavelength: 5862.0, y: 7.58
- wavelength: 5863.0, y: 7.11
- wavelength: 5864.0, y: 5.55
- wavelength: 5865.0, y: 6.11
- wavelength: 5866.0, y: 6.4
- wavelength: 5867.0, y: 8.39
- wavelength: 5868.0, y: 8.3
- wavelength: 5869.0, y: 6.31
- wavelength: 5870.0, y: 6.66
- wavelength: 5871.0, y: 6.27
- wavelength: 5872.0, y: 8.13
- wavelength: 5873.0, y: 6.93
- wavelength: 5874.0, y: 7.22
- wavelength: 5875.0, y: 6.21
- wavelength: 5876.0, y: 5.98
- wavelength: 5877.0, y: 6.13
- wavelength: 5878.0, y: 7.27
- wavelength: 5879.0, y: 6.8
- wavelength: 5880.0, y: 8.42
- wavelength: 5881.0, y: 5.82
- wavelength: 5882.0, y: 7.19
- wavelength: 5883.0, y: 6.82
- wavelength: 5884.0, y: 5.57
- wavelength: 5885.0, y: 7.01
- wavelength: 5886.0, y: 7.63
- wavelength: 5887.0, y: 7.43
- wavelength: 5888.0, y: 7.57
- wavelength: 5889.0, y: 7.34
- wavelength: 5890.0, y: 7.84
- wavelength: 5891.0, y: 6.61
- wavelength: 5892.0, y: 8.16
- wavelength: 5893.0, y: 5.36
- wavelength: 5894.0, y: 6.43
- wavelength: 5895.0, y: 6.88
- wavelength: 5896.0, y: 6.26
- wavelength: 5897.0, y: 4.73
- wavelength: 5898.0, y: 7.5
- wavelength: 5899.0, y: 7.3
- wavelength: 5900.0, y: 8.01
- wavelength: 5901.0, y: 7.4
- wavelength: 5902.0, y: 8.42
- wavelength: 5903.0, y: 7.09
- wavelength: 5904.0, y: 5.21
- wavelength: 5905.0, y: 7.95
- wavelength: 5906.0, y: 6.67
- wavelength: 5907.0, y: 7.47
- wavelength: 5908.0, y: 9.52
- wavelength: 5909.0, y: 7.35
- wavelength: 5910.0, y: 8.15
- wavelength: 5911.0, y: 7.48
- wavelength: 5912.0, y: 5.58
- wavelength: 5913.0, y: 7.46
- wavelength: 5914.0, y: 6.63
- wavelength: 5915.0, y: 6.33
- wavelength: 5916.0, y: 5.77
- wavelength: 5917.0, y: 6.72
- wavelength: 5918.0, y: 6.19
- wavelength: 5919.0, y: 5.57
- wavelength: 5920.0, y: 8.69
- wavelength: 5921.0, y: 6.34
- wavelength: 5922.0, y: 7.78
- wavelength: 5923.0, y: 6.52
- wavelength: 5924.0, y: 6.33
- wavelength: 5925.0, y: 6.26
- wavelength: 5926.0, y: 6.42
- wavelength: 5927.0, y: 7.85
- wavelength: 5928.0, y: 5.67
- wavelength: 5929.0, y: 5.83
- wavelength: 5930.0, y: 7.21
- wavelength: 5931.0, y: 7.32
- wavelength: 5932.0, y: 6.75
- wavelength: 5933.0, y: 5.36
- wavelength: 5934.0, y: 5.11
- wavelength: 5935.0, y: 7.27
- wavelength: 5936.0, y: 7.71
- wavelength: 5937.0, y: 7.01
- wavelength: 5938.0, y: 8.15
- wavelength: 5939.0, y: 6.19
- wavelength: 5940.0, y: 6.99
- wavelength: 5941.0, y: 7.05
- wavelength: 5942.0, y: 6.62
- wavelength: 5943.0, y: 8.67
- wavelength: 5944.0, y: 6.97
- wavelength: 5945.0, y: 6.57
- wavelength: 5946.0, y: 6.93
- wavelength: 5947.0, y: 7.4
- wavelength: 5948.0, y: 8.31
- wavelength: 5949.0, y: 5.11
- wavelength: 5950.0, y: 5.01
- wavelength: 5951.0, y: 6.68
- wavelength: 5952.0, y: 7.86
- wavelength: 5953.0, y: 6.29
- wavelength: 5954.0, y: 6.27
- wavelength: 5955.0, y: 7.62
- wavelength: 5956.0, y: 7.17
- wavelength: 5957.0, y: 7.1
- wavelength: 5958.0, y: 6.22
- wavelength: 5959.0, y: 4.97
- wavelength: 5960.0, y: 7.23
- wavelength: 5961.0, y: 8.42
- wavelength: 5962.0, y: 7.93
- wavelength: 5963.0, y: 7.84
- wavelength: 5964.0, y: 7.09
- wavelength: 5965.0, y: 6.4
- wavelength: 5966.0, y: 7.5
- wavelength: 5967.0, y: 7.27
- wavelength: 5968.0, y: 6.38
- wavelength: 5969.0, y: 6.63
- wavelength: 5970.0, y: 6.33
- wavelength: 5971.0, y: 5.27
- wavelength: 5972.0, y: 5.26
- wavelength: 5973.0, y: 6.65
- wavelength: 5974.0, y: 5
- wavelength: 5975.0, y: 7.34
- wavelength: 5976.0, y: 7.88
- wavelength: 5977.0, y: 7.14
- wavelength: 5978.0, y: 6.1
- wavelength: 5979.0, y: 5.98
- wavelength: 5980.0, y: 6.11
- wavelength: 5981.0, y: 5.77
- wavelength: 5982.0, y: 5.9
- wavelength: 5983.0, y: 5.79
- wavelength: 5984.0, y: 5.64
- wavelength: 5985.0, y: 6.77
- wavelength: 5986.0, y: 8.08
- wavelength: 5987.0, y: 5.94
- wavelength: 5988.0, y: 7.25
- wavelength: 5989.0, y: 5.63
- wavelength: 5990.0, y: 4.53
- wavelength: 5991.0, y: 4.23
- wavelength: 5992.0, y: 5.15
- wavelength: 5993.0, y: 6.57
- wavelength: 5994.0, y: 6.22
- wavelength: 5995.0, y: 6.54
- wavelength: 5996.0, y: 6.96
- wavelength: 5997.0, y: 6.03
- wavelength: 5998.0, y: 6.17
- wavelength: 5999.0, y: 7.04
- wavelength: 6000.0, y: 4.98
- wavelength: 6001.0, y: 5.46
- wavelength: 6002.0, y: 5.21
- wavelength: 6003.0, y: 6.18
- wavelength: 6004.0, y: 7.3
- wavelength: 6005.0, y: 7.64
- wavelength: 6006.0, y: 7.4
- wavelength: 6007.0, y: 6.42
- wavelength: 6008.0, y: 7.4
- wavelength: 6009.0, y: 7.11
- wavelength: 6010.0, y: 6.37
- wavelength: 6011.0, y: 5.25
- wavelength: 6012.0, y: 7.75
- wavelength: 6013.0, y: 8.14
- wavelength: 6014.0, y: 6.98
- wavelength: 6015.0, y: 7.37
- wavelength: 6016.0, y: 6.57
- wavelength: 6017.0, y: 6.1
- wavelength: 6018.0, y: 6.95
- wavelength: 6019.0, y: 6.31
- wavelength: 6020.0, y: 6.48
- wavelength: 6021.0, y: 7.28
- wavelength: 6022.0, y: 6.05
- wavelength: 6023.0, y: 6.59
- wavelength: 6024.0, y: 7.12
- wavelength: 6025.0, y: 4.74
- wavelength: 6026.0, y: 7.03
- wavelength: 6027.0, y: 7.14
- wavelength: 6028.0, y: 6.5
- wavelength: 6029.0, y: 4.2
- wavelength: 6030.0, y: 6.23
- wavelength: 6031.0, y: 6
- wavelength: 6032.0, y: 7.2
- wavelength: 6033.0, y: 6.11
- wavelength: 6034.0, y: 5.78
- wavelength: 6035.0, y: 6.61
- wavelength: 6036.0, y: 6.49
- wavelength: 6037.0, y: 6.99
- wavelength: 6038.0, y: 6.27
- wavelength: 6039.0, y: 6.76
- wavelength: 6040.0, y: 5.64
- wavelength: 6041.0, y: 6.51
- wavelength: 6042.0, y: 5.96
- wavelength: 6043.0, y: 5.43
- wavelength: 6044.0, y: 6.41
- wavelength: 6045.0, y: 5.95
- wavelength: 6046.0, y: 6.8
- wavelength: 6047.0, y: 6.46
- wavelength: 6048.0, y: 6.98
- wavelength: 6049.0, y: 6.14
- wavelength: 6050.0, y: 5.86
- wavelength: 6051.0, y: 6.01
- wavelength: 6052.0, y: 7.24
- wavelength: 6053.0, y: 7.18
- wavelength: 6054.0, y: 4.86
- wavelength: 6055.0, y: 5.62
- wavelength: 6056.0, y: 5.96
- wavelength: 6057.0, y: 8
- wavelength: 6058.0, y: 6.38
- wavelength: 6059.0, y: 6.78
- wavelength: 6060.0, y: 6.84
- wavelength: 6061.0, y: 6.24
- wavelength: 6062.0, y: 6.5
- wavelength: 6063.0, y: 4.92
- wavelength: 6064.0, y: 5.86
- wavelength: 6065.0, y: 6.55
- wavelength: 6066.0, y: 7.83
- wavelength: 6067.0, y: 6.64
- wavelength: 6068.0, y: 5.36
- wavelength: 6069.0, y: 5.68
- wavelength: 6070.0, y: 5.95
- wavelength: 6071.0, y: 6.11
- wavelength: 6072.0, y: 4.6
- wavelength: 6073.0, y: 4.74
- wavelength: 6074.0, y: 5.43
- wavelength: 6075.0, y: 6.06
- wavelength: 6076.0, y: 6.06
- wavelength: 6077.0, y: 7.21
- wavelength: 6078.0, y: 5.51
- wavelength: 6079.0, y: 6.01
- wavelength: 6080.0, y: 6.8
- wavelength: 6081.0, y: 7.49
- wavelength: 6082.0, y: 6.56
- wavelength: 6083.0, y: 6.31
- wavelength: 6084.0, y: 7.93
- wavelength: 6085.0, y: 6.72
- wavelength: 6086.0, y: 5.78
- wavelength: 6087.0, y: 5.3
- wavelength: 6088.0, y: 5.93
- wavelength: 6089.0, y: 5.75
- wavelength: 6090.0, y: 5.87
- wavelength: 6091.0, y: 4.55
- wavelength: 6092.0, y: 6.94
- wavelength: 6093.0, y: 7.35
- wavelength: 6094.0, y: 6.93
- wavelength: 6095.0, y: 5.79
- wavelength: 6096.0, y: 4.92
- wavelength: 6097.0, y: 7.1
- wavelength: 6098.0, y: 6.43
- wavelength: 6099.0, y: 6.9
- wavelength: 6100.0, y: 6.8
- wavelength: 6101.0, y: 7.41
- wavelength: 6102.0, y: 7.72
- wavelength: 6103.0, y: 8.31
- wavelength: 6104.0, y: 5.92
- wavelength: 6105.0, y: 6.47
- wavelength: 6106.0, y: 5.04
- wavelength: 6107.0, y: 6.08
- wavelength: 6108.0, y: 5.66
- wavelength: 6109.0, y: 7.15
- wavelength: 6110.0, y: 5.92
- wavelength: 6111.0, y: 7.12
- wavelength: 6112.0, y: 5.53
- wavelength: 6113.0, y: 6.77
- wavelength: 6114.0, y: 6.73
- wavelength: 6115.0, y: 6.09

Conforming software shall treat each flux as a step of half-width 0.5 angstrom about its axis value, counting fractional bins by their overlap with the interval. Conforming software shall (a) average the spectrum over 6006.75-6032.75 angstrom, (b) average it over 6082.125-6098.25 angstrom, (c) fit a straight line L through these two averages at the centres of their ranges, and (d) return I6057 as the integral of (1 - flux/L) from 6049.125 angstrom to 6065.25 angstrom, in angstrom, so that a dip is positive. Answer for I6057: 0.26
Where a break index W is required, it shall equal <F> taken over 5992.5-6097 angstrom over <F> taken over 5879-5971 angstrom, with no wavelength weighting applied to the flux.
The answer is 0.9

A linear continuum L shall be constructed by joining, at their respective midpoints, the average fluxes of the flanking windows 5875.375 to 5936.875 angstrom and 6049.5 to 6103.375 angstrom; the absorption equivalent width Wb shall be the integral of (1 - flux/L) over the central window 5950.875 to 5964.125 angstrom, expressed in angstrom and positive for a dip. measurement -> -0.7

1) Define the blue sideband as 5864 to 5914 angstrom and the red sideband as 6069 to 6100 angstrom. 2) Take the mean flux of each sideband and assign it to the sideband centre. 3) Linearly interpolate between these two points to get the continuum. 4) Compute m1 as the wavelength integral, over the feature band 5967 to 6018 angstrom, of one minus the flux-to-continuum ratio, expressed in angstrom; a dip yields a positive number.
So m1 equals 1.5 angstrom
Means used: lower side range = 7.02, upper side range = 6.17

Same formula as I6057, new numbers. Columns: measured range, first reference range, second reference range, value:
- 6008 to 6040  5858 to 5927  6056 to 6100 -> -0.46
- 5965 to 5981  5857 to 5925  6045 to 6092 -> 0.37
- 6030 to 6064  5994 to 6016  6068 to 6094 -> 0.13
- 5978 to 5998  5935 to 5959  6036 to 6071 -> 1.86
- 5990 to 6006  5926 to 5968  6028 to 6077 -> 1.08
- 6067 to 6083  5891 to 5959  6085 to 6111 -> 1.02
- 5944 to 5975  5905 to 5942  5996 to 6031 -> 0.09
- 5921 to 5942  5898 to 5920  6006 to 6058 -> 0.79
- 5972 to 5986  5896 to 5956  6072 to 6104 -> 0.79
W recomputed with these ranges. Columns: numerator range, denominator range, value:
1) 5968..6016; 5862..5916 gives 0.91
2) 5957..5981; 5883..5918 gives 0.95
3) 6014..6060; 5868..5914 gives 0.91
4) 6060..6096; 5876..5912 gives 0.87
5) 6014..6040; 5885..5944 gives 0.93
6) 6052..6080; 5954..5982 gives 0.92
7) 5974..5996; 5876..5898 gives 0.91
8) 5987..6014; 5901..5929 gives 0.92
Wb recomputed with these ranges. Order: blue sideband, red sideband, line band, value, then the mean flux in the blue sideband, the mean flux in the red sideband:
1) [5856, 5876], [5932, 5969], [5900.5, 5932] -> -0.4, 6.79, 6.9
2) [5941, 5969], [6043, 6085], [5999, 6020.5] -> -0.1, 6.95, 6.28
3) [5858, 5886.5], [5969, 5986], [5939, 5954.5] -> -1.0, 6.77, 6.25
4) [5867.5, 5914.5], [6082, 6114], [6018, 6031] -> 0.6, 7.03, 6.41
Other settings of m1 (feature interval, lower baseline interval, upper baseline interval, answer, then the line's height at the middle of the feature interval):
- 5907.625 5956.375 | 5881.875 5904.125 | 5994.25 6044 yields -0.3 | 6.81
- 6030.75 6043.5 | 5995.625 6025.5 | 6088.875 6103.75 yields 0.6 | 6.58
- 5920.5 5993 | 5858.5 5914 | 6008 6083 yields 1.0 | 6.69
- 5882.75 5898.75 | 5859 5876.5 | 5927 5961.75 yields -0.2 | 6.75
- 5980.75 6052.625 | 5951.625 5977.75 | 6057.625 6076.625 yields 0.4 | 6.41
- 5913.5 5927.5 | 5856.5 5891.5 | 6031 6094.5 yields 0.1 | 6.73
